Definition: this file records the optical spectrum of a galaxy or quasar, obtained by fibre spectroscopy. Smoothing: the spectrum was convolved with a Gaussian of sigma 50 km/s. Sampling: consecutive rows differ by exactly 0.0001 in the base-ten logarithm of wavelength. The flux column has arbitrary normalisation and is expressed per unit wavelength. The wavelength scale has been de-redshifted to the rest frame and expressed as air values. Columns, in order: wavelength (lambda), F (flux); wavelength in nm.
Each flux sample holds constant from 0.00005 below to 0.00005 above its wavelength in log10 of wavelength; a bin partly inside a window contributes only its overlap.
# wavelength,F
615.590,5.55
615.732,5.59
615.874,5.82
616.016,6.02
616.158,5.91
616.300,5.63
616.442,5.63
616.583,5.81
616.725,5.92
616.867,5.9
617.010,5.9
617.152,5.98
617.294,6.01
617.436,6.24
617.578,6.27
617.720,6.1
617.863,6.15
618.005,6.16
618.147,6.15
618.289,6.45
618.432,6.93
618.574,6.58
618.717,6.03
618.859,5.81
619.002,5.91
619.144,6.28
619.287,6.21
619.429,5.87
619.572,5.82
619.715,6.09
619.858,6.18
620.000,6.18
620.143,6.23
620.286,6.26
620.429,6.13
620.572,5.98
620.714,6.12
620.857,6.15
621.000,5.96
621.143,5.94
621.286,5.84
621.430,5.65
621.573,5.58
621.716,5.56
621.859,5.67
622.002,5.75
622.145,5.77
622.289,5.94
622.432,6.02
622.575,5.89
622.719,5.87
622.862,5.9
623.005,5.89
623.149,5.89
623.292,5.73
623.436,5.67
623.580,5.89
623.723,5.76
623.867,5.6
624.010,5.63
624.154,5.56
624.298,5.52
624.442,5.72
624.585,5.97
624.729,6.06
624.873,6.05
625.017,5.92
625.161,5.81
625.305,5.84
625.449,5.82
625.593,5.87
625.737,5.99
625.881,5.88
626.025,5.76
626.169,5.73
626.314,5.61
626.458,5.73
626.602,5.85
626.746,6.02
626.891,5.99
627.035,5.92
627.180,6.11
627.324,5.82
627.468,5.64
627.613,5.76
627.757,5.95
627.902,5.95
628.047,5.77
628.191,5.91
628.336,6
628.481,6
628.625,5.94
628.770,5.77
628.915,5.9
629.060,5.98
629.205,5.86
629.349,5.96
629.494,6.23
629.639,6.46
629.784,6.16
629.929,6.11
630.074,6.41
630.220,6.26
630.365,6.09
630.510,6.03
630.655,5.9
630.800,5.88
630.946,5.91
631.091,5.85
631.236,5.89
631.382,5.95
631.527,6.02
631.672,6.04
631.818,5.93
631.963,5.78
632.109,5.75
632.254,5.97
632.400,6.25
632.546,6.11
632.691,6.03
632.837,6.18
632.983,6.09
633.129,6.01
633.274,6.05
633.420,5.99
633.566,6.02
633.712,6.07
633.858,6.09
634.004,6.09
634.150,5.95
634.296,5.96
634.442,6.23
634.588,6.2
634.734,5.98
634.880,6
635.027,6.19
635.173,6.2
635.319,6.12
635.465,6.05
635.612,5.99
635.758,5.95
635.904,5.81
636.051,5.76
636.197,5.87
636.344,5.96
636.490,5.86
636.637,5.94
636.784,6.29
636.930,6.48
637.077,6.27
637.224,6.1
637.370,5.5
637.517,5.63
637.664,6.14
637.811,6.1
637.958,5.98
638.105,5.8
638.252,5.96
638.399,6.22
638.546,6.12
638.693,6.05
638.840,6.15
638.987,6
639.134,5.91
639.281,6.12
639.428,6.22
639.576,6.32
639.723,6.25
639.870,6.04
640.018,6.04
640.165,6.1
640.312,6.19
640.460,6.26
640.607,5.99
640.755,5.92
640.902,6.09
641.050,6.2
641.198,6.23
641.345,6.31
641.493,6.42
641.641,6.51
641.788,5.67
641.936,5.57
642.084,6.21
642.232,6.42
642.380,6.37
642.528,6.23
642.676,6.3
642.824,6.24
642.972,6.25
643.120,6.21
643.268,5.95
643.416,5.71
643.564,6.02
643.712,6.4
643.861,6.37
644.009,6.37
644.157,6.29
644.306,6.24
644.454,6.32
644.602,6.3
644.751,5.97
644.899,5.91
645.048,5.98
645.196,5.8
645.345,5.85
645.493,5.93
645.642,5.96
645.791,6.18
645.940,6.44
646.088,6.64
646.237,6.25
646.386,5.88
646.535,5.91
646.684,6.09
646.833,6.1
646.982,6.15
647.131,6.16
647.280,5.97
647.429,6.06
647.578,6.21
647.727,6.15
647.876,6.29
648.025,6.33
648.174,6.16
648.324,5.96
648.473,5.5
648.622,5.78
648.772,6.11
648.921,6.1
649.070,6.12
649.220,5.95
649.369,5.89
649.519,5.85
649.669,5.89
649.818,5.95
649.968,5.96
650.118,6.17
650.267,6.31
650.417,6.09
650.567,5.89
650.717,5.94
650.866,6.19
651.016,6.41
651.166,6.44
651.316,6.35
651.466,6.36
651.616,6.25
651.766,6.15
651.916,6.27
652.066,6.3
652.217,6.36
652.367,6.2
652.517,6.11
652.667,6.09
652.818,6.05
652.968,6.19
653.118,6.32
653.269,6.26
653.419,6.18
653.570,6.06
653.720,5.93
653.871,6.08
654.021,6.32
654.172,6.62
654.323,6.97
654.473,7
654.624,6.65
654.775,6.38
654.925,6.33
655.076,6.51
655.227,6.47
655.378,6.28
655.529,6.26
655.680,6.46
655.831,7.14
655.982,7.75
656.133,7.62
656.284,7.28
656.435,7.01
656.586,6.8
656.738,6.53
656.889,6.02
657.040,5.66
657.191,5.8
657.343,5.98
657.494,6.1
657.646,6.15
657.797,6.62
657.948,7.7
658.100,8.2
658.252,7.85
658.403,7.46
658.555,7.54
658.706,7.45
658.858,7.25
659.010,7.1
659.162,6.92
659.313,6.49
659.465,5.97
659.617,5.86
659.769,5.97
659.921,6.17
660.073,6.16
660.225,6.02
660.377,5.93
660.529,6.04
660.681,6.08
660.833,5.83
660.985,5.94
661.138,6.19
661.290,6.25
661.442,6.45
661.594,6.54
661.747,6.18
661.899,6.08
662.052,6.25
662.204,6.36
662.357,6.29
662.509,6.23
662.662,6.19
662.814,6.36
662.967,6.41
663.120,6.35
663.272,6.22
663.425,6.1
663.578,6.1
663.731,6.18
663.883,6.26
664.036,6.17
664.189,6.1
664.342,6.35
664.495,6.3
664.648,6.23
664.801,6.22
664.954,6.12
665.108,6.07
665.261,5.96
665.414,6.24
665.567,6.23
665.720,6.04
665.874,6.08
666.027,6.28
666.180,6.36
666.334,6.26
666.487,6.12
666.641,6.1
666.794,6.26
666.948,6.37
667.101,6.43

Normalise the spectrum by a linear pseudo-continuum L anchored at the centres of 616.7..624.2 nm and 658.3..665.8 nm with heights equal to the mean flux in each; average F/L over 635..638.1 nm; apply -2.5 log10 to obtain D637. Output 0.02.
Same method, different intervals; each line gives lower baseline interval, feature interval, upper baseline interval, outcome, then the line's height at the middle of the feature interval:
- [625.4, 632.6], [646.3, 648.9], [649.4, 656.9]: 0.04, 6.28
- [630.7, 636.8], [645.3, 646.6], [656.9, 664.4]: 0.01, 6.18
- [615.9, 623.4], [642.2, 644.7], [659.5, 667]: -0.02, 6.09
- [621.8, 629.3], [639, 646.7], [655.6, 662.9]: 0.01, 6.2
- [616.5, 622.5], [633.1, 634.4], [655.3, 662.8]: 0.03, 6.22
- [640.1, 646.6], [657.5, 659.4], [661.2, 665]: -0.15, 6.23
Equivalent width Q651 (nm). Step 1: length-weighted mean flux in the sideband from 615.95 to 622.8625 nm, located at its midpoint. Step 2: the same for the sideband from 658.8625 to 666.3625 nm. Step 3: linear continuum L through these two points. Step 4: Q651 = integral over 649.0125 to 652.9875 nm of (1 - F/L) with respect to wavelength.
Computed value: 0.02 nm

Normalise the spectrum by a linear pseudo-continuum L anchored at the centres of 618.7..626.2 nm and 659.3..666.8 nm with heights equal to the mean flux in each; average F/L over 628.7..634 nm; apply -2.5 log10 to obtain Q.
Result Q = -0.01 mag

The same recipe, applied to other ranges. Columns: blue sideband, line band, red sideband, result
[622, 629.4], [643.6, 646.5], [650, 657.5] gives 0.01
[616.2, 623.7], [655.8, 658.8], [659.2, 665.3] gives -0.13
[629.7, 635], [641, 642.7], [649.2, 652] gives -0.02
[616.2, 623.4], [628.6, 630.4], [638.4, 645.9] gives -0.01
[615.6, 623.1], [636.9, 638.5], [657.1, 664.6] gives 0.03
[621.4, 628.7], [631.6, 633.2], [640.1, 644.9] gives -0.01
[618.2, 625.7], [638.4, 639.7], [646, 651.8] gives -0.01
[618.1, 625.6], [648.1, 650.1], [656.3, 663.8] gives 0.06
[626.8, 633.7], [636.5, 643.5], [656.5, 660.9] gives 0.01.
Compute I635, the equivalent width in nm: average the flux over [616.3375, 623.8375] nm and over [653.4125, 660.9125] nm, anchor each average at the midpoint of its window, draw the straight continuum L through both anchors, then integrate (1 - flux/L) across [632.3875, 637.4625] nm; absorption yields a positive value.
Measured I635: 0.15 nm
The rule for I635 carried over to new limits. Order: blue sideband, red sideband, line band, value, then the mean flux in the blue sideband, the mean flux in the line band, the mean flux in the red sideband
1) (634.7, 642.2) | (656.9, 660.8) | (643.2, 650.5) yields 0.217 nm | 6.06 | 6.08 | 6.56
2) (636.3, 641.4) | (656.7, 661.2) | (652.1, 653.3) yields 0.032 nm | 6.08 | 6.19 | 6.5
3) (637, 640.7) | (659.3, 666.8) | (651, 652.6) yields -0.043 nm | 6.06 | 6.29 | 6.18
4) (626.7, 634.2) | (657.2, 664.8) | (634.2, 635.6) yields -0.009 nm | 6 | 6.1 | 6.42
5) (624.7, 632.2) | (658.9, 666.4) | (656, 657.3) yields -0.096 nm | 5.94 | 6.62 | 6.22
